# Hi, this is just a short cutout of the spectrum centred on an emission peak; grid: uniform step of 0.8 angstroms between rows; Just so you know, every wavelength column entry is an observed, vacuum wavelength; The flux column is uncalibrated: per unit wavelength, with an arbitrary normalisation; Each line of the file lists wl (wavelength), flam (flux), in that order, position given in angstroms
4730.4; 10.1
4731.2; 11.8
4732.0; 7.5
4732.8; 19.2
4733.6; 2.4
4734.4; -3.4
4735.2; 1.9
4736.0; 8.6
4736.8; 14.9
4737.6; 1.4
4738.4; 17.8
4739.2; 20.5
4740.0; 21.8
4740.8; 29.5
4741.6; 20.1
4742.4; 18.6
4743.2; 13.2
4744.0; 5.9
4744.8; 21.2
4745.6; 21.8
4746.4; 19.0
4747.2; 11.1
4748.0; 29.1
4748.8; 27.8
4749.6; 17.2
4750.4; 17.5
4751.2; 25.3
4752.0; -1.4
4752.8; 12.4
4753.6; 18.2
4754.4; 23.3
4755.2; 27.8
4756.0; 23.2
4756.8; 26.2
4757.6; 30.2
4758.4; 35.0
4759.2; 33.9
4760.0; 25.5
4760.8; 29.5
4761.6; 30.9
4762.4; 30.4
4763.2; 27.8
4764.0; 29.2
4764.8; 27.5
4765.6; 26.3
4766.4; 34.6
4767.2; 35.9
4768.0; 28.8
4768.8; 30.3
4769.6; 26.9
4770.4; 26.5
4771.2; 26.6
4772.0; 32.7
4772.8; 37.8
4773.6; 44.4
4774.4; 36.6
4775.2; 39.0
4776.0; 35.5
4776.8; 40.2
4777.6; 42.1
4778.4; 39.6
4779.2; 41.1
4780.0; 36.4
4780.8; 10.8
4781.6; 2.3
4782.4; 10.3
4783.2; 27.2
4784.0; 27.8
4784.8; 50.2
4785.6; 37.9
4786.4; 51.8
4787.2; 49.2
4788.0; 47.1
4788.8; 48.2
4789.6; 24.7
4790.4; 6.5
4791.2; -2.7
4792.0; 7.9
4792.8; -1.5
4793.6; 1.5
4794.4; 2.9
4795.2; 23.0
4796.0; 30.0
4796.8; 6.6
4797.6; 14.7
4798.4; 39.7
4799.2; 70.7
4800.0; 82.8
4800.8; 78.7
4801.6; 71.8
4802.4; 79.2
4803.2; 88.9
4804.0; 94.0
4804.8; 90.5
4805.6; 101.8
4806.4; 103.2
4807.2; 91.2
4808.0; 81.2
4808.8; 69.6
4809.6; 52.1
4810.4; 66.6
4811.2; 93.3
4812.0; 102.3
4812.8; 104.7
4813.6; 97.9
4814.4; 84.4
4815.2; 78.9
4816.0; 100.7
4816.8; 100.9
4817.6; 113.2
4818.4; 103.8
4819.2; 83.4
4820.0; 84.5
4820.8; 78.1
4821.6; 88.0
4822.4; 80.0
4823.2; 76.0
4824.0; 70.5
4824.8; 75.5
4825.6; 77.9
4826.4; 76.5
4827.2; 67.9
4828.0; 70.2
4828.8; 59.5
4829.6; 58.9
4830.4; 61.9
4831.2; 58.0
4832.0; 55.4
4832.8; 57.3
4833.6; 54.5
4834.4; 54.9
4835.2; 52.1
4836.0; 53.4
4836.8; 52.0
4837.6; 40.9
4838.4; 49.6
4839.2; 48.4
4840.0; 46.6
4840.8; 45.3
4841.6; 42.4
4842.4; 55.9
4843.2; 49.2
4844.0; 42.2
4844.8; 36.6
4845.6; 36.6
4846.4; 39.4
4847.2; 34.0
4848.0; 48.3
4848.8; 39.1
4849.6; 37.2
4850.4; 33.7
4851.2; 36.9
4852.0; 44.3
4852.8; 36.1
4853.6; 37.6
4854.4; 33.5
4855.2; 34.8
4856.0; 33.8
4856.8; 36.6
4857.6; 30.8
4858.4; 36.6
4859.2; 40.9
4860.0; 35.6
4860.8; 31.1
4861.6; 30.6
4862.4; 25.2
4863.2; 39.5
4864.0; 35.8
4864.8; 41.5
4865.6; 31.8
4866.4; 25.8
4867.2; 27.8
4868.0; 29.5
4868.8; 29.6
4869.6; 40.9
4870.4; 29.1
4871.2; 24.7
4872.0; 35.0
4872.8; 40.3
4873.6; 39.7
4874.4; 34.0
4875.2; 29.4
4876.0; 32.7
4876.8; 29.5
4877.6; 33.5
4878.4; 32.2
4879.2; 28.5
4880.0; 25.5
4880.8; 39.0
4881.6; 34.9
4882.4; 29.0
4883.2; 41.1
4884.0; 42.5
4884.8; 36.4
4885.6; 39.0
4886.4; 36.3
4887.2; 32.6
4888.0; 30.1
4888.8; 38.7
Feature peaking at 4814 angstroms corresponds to Lyman alpha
